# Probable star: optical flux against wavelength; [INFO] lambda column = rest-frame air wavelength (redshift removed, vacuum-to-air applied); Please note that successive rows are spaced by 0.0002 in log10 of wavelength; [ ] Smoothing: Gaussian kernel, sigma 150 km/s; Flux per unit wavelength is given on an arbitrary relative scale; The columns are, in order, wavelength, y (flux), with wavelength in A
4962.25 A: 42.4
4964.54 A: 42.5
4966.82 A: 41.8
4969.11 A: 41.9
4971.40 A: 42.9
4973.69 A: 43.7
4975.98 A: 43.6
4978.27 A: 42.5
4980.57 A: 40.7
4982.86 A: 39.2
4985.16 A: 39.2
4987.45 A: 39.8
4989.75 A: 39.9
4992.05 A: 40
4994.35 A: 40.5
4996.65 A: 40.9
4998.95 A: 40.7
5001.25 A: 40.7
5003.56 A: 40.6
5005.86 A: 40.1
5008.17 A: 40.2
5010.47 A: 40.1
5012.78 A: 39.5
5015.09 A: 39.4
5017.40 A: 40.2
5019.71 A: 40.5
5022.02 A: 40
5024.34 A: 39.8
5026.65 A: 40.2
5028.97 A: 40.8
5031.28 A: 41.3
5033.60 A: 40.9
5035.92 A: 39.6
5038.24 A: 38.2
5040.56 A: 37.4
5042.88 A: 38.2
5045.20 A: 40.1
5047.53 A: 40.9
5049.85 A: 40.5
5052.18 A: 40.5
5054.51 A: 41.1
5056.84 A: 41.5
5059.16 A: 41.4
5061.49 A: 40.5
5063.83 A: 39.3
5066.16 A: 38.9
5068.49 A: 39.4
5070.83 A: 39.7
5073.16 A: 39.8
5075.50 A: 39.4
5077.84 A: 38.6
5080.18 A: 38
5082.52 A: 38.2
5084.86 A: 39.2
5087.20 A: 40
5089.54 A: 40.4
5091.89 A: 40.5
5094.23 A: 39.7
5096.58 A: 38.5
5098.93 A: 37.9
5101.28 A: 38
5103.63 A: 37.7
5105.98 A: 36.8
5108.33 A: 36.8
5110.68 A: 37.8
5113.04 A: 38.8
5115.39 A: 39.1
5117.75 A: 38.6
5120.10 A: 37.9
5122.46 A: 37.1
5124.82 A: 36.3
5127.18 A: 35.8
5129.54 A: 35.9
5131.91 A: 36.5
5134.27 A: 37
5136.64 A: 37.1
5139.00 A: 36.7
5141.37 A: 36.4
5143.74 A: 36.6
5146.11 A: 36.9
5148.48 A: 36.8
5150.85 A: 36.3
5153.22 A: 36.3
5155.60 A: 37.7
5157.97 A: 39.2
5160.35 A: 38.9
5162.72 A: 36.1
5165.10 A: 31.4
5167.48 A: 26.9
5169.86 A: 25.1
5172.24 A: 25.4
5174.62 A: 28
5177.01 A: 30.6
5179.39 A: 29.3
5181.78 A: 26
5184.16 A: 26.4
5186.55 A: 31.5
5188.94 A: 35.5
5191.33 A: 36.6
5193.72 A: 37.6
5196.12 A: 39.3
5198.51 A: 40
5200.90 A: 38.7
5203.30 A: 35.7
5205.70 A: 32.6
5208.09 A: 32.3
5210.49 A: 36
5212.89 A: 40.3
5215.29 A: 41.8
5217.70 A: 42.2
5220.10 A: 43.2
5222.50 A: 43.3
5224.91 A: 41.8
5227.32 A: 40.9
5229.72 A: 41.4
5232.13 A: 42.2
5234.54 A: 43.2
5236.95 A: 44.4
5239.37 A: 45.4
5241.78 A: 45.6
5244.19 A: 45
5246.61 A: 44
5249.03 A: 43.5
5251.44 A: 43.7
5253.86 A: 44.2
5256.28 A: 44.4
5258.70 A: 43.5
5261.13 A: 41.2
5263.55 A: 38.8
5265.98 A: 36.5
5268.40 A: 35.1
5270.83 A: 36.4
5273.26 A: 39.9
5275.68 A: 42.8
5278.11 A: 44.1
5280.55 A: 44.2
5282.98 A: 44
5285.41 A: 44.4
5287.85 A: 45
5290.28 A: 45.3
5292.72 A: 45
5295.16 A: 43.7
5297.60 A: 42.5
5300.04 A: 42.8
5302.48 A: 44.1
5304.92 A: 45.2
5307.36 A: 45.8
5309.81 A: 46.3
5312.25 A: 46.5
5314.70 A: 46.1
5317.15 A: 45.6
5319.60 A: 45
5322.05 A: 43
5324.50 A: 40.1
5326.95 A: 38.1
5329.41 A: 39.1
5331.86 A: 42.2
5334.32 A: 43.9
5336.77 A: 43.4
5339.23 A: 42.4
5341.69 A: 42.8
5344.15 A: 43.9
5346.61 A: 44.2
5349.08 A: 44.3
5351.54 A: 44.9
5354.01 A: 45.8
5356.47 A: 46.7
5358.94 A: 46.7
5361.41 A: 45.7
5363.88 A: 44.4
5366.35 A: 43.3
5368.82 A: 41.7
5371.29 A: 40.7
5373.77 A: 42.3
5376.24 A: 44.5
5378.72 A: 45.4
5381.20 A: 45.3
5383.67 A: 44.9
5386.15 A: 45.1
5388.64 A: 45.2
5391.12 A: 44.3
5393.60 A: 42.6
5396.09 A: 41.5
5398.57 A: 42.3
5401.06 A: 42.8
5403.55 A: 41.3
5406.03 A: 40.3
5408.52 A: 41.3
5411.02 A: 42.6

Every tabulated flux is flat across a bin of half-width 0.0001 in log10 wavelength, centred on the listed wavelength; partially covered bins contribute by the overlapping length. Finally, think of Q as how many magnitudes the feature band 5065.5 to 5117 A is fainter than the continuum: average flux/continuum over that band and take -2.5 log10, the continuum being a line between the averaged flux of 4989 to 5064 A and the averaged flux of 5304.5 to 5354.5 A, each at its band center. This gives 0.06 mag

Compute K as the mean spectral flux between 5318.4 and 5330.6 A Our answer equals 41.1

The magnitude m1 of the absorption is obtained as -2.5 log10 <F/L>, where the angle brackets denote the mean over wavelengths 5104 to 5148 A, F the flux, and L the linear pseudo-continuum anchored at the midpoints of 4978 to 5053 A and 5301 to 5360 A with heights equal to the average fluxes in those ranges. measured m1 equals 0.12 mag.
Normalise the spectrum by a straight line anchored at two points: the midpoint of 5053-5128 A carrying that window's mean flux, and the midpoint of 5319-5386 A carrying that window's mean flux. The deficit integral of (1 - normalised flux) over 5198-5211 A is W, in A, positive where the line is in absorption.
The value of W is 1.7 A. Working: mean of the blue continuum 38.9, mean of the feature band 35.7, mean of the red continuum 43.5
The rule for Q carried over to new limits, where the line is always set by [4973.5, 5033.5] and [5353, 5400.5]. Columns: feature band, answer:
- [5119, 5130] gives 0.140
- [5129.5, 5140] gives 0.140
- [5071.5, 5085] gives 0.064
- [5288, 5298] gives -0.026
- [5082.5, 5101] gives 0.055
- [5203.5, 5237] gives 0.065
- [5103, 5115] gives 0.105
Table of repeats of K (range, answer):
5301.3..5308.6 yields 45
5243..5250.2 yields 44.1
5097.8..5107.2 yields 37.6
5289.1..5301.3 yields 43.8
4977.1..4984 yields 40.8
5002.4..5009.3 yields 40.3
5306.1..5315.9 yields 46.2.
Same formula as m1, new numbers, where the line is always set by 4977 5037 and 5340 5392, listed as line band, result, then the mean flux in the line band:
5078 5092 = 0.052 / 39.2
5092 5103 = 0.072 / 38.7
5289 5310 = -0.020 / 44.4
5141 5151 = 0.145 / 36.6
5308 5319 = -0.055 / 46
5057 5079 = 0.033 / 39.8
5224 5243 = -0.007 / 43.1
